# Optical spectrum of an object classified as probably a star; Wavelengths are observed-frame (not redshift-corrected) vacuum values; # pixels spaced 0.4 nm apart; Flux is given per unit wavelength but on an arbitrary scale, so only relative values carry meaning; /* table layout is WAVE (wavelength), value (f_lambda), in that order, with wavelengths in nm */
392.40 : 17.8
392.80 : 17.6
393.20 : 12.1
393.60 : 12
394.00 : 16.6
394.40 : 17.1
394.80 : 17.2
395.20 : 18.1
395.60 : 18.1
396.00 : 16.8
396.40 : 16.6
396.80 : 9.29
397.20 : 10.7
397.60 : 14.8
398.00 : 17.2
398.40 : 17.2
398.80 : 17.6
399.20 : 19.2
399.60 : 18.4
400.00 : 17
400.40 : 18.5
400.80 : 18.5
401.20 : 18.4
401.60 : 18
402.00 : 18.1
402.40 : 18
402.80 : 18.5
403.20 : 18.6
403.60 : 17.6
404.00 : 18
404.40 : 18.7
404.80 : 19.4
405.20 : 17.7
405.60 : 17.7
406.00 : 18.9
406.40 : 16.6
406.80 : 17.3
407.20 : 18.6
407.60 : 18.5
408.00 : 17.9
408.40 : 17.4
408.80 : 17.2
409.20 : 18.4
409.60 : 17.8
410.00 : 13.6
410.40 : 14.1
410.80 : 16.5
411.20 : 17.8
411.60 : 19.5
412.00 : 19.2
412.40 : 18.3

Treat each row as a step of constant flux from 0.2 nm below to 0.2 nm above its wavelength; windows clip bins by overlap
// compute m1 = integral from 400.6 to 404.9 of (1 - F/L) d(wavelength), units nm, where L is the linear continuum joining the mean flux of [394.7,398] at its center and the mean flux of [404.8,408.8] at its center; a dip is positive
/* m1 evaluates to -0.37 nm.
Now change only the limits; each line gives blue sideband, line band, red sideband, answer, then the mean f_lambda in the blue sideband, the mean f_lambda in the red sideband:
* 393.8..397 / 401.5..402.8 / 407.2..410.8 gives -0.12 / 16.2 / 16.9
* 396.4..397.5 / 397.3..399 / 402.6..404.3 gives -0.46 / 11.6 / 18.2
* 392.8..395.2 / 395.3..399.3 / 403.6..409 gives 0.11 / 15.5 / 18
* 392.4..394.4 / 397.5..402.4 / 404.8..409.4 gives -0.40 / 15.1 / 17.9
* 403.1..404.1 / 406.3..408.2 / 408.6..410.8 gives -0.10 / 18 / 16.2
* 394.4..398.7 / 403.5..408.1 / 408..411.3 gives -0.48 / 15.7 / 16.6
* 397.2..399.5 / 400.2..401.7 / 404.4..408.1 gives -0.11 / 16.7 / 18.1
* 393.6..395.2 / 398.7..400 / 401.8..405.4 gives -0.06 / 16.5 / 18.3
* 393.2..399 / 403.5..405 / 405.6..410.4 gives -0.15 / 15.5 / 17.3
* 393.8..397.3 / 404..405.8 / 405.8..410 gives -0.12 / 15.8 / 17.7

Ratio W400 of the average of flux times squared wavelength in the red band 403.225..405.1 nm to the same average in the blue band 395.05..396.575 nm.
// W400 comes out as 1.10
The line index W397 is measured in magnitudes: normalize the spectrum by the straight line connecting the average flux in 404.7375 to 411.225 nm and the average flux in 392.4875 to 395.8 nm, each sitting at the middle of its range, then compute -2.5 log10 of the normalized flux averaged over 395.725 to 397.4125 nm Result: 0.20 mag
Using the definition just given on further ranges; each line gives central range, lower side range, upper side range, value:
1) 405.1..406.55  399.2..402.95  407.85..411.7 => -0.02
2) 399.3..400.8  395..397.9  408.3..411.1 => -0.18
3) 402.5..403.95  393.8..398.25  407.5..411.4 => -0.12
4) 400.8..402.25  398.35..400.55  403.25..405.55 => 0.00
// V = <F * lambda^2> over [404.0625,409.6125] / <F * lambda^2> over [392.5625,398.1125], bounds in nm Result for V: 1.25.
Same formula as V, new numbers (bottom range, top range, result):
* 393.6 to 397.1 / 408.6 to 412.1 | 1.16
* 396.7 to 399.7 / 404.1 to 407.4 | 1.20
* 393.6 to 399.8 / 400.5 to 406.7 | 1.16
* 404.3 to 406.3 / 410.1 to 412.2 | 0.97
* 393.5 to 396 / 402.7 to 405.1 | 1.15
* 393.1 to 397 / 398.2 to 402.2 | 1.20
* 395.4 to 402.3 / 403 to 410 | 1.11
